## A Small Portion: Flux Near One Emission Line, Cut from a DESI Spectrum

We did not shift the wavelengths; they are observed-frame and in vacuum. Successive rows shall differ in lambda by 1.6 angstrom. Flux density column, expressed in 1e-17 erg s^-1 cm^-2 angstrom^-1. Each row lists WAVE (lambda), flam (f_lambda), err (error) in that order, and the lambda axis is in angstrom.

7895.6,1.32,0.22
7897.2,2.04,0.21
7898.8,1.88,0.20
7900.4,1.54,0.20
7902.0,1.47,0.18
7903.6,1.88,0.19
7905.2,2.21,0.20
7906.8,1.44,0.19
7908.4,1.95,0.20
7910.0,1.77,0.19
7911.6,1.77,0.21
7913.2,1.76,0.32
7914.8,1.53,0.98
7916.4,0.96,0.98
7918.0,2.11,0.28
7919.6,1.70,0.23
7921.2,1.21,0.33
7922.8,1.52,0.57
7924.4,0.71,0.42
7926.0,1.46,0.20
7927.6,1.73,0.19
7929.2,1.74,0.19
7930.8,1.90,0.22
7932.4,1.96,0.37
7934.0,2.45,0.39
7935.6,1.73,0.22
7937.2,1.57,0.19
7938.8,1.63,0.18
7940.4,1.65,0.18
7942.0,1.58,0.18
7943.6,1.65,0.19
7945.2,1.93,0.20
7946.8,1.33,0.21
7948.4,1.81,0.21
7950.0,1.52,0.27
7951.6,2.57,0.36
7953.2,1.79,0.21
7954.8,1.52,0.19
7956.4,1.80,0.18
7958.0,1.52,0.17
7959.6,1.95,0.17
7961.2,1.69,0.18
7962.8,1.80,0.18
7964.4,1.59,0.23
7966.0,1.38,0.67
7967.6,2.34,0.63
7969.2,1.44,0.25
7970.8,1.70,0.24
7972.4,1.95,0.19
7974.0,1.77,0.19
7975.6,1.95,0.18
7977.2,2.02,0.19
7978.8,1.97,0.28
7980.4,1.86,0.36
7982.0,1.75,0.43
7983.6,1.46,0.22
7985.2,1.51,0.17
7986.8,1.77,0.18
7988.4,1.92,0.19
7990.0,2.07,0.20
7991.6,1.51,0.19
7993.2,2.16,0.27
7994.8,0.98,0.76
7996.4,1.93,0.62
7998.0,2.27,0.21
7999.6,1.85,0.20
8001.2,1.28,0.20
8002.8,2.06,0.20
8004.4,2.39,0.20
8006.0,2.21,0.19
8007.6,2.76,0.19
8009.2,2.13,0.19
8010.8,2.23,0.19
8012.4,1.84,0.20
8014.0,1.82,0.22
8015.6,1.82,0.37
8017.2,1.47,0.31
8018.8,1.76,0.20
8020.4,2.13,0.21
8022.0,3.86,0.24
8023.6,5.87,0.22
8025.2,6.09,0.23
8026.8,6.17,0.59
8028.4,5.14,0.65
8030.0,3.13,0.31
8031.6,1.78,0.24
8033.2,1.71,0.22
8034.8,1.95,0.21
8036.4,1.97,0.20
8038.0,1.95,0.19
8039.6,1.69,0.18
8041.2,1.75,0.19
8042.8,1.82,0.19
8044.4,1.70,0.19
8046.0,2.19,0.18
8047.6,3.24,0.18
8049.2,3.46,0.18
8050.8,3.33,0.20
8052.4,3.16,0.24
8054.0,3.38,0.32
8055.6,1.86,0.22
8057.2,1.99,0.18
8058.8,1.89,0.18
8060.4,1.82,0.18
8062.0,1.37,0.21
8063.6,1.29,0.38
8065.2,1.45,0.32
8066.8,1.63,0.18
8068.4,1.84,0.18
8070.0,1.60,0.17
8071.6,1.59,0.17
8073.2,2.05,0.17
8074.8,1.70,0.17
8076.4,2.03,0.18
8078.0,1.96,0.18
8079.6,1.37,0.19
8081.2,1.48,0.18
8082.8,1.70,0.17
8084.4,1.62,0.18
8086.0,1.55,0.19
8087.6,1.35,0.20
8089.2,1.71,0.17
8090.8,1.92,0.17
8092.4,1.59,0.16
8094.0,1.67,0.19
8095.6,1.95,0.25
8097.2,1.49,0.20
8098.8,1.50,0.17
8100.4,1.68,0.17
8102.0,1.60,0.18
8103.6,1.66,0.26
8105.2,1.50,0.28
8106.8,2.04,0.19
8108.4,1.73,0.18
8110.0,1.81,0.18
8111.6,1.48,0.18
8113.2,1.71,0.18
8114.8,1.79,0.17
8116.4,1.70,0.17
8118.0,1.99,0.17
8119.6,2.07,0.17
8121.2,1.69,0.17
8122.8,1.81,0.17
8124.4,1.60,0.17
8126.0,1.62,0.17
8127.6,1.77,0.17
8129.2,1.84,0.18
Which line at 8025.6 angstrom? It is H-alpha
